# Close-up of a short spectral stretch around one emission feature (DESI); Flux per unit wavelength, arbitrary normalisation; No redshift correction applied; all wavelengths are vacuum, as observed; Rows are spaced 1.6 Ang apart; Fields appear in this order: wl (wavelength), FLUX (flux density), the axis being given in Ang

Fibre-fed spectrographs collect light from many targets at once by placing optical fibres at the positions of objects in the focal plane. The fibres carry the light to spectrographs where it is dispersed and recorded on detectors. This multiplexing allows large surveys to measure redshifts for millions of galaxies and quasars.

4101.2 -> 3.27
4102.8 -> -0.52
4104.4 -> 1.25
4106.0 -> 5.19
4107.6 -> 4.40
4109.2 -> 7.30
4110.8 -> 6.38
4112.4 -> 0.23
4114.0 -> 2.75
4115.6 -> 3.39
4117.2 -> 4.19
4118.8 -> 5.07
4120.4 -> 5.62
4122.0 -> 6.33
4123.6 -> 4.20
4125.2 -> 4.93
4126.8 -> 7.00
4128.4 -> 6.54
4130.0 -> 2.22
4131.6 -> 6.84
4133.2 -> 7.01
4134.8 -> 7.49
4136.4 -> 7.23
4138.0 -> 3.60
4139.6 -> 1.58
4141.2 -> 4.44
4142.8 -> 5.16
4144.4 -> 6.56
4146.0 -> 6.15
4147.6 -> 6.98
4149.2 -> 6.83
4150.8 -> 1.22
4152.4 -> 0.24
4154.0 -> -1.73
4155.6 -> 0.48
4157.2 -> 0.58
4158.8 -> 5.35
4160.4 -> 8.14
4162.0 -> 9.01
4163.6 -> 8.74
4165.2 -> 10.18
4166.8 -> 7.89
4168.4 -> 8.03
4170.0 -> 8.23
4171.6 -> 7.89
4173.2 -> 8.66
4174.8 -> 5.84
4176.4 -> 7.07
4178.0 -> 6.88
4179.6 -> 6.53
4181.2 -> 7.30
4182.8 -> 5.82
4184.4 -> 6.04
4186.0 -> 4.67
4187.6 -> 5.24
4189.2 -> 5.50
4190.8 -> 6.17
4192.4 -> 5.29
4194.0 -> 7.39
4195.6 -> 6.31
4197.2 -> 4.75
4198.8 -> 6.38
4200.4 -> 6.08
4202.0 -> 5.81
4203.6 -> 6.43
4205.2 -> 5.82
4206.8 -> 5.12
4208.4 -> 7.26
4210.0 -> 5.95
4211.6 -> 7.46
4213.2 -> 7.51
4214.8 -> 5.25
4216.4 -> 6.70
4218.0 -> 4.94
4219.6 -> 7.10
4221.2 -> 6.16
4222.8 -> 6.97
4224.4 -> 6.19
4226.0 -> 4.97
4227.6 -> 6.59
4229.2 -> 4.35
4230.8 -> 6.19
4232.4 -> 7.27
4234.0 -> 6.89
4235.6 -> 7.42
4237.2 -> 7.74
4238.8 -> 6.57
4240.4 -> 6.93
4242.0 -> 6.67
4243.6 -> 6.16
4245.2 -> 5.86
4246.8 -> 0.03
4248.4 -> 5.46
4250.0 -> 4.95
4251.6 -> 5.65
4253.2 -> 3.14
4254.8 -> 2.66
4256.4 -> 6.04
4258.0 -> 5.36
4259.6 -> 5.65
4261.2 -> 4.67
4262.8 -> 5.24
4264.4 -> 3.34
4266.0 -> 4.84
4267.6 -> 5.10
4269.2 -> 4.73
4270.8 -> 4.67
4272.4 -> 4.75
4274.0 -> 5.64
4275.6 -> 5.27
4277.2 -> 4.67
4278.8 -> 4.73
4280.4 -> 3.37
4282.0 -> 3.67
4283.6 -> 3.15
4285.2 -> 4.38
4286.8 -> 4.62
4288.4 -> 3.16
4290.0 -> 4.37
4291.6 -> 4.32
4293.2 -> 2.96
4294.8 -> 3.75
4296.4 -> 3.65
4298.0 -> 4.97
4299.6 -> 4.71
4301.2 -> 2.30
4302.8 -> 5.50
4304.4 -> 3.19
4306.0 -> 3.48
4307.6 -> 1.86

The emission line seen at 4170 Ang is Ly-alpha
